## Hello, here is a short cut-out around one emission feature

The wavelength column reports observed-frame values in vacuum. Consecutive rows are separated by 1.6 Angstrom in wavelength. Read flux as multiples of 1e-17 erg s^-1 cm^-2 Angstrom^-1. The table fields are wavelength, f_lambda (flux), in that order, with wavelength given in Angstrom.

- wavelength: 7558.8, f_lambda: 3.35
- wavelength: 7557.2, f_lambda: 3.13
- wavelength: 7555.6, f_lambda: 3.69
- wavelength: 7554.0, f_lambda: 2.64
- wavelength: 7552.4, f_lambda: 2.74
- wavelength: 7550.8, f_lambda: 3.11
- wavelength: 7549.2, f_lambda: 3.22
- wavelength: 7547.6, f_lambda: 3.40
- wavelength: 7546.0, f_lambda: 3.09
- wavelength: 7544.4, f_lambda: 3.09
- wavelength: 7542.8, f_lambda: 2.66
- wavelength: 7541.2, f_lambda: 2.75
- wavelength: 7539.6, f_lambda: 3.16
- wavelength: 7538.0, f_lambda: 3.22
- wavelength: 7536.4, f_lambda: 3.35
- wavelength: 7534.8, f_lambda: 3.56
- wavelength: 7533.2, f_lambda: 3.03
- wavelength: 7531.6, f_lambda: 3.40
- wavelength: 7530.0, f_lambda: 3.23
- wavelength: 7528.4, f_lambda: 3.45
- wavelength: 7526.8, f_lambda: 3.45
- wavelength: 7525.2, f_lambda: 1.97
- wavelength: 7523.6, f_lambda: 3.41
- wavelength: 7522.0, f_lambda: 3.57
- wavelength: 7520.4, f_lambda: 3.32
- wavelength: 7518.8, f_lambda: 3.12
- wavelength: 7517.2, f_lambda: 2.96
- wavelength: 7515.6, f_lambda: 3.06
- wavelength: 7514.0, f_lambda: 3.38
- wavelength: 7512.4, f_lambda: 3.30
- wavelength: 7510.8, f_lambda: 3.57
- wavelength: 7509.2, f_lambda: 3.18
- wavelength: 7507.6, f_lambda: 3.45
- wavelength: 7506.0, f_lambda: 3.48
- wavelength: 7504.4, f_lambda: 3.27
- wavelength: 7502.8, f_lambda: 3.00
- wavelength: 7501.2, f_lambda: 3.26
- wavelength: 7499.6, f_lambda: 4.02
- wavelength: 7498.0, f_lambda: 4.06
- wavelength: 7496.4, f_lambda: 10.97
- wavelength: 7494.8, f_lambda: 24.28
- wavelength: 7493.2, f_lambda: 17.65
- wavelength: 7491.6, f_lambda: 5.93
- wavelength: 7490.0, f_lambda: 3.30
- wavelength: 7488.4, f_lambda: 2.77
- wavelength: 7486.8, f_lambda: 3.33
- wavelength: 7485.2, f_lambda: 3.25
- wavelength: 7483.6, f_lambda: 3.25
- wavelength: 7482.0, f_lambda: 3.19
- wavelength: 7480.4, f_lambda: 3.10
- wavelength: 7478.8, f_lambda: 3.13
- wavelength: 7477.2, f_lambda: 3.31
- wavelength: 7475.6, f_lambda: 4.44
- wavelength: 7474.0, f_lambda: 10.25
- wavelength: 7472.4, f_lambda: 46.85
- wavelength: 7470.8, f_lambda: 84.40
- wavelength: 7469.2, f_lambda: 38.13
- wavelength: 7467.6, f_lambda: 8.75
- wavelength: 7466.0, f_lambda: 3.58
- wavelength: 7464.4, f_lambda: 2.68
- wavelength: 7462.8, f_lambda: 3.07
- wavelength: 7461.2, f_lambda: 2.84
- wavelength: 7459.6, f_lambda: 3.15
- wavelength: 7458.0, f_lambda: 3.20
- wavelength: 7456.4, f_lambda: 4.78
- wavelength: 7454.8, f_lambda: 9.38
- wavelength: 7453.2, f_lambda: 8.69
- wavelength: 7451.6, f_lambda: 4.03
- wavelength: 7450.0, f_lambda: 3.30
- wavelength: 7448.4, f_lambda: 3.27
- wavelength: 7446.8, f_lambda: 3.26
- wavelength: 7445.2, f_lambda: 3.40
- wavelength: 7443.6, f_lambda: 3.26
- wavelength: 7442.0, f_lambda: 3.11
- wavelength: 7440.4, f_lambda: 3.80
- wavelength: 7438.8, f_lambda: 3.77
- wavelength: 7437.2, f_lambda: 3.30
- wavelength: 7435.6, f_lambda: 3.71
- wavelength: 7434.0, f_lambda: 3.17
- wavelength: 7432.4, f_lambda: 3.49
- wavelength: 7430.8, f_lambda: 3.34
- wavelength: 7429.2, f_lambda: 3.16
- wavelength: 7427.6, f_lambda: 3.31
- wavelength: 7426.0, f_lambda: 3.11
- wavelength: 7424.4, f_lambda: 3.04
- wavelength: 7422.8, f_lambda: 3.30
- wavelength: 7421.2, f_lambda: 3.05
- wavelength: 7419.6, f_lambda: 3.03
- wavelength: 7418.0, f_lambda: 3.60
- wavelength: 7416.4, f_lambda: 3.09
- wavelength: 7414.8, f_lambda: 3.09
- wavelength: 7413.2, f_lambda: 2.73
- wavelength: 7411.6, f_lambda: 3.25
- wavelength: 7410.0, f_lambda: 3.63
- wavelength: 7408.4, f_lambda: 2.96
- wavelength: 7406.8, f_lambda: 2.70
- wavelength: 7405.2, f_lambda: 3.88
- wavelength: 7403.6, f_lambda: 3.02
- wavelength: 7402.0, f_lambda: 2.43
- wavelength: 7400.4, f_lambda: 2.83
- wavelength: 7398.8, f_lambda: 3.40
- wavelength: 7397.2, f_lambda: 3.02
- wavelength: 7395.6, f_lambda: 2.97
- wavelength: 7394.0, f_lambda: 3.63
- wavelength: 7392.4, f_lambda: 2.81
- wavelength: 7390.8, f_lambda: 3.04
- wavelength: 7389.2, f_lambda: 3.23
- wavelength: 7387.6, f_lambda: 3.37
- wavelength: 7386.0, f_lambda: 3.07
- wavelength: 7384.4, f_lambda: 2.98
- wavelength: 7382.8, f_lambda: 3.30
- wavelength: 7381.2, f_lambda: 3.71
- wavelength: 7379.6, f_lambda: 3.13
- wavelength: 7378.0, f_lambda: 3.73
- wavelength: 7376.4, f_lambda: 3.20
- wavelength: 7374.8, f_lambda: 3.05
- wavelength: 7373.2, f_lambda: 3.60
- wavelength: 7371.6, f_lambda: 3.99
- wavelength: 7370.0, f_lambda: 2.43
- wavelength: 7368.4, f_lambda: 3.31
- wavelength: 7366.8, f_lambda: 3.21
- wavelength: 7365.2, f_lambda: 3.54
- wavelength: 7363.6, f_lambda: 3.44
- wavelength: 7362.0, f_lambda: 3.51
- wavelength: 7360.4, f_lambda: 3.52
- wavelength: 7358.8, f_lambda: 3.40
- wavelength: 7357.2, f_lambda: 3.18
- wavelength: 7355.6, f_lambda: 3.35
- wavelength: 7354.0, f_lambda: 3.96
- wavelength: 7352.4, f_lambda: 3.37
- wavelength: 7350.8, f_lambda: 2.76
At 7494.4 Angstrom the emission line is [N II] 6583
